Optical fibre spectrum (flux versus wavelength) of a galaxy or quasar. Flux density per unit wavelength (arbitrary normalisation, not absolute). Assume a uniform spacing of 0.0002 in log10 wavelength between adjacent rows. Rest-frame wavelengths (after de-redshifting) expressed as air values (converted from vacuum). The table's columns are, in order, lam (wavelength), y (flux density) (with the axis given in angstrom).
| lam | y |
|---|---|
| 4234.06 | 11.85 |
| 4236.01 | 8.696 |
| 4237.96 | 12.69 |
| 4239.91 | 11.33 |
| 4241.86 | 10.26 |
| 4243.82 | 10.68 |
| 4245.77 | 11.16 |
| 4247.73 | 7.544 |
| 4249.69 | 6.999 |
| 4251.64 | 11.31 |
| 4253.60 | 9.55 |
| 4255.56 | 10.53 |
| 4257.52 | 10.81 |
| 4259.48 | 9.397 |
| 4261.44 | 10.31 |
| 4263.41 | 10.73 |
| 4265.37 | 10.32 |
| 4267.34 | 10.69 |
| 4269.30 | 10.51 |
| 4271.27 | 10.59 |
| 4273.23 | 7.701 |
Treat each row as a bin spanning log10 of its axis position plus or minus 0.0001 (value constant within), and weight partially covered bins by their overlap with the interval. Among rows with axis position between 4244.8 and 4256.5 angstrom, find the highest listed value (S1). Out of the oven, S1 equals 11.31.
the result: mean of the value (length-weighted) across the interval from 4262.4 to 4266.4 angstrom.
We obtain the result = 10.5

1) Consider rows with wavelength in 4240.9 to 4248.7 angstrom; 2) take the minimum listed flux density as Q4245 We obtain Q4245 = 7.544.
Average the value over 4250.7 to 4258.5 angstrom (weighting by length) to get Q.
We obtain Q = 10.5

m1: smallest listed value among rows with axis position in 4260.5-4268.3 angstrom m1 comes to 10.31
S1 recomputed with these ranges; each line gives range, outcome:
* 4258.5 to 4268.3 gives 10.73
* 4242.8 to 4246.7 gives 11.16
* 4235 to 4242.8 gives 12.69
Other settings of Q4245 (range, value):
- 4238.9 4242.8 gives 10.26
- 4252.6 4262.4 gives 9.397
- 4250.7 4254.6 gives 9.55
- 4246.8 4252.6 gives 6.999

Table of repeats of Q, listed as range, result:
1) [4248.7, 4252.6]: 9.15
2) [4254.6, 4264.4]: 10.4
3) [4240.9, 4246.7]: 10.7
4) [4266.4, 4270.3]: 10.6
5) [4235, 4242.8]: 10.8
